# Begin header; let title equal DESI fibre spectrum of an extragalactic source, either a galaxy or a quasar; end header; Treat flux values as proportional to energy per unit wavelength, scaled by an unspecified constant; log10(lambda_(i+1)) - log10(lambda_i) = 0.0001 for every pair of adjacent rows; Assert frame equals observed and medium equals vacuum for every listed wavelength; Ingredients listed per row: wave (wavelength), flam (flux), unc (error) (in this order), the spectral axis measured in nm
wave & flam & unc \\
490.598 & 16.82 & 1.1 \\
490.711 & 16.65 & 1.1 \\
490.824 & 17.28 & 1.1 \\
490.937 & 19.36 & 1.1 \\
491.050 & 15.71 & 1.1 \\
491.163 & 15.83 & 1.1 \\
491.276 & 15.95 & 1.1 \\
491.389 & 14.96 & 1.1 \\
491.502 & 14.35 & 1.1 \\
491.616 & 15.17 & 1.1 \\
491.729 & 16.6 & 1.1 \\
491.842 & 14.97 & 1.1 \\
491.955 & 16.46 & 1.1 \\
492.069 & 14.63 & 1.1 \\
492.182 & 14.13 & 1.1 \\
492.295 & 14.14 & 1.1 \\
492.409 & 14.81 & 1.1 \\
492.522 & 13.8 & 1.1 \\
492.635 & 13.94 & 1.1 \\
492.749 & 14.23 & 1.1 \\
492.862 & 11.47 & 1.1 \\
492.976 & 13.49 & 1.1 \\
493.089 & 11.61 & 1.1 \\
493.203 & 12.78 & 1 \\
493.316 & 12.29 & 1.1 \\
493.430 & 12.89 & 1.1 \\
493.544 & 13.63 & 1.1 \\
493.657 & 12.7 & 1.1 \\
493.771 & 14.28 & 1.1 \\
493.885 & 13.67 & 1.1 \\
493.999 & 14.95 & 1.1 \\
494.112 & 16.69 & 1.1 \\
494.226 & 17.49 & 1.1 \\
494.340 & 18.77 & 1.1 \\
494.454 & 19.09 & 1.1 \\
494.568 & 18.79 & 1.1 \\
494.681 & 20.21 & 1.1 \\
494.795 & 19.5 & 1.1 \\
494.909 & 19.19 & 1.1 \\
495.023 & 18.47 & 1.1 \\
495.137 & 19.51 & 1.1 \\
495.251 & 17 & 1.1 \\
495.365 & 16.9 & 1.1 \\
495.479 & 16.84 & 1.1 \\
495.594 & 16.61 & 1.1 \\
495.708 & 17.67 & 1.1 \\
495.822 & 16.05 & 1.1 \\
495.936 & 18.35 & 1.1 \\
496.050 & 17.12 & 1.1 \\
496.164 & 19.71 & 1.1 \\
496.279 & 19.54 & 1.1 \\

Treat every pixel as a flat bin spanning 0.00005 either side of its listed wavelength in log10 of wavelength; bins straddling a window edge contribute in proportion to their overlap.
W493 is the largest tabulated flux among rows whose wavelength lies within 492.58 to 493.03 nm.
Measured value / 14.23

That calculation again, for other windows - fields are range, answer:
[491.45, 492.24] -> 16.6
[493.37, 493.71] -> 13.63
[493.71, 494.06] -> 14.95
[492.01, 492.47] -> 14.81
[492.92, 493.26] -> 13.49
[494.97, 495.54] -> 19.51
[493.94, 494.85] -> 20.21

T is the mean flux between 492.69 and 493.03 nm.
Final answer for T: 13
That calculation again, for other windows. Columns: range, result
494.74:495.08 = 19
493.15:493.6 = 12.9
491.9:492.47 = 14.8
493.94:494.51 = 17.4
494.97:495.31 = 18.3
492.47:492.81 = 14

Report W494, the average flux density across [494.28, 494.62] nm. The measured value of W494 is 18.8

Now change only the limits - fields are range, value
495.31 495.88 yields 16.8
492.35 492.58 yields 14.3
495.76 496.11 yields 17.2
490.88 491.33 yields 16.7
